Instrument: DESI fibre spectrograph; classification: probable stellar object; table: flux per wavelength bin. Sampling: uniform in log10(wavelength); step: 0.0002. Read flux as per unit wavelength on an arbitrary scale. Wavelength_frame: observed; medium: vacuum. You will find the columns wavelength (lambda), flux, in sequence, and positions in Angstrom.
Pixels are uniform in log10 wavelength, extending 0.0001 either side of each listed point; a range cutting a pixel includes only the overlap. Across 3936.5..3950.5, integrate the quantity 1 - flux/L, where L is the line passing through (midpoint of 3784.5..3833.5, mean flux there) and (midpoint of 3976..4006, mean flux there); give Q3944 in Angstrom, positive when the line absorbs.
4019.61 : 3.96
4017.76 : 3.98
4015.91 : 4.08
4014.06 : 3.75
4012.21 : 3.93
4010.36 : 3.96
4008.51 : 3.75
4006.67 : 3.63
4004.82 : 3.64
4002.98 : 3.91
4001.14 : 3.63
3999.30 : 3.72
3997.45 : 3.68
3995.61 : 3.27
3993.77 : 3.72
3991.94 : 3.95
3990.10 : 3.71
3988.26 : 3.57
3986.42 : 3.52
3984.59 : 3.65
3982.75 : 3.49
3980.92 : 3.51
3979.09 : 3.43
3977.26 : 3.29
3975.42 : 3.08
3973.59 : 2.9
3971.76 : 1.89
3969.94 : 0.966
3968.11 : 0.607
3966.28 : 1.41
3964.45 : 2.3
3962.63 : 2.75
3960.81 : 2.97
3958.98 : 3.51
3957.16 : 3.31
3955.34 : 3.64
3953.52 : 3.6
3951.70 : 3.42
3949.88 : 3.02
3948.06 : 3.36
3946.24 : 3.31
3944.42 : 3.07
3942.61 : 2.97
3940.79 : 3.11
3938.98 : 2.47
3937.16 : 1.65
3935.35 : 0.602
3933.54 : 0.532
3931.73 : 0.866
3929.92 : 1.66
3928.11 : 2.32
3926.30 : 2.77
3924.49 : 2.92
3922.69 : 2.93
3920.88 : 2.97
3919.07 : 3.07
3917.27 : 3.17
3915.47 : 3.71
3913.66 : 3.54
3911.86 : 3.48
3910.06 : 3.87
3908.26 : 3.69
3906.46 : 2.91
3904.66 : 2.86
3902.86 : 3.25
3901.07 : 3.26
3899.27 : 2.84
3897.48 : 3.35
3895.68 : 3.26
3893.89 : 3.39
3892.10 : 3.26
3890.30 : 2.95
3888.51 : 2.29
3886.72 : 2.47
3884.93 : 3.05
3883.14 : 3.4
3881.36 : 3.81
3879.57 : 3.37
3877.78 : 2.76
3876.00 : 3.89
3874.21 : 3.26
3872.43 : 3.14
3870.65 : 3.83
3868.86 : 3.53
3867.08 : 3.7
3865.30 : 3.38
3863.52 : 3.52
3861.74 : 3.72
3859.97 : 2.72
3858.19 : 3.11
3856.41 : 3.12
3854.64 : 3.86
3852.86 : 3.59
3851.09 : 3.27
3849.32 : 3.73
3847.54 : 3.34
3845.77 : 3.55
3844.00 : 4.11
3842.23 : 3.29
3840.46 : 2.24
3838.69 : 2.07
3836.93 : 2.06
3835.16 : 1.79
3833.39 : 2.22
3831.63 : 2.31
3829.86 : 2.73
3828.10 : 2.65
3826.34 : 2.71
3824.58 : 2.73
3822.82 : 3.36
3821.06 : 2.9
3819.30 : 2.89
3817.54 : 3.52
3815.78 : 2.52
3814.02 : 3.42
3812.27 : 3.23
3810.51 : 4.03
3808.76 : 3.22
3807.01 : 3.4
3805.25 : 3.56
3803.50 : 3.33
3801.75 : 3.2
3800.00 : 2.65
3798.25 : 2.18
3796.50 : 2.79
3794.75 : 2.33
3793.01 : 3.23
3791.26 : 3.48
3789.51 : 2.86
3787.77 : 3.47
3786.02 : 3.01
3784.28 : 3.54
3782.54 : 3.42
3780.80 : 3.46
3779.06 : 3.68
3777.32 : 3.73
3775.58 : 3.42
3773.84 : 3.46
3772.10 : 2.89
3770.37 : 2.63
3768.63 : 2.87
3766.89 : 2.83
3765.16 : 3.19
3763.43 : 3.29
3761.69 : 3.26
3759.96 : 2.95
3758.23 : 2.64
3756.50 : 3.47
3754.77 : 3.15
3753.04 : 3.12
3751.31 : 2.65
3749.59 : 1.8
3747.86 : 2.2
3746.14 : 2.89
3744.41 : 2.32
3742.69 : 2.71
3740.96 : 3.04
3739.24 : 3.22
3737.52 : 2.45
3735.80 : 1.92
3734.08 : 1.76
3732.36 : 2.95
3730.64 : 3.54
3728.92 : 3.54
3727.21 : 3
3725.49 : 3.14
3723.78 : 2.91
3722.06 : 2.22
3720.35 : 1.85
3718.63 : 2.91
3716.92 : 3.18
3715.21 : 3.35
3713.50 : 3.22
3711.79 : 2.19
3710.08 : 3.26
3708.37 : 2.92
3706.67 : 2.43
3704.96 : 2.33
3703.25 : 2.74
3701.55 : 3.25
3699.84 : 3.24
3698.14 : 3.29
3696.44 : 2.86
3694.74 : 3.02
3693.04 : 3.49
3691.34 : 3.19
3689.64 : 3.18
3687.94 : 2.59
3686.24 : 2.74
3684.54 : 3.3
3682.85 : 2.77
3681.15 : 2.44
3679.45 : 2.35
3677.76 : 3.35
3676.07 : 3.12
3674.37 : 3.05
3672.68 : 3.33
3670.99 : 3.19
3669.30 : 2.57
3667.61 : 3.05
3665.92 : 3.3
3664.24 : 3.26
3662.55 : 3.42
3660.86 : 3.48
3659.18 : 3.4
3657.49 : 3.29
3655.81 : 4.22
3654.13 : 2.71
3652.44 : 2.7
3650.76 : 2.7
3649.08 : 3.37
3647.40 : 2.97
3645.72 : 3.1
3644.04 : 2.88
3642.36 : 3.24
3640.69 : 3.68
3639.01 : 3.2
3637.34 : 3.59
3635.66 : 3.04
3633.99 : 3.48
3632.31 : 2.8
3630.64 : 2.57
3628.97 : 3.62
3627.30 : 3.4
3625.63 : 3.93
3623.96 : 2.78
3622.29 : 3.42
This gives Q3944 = 2.3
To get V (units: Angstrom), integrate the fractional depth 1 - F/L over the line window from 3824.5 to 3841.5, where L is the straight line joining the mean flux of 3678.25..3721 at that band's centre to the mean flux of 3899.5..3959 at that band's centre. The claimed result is 3.16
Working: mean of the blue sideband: 2.89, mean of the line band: 2.34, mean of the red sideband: 2.86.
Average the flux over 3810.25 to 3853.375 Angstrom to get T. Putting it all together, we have 2.95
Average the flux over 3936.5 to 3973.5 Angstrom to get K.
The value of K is 2.68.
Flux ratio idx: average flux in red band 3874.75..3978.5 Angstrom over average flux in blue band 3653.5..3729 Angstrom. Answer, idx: 0.9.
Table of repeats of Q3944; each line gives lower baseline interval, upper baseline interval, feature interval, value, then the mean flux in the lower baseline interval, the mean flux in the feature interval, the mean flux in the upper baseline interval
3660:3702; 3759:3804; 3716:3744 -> 3.0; 3.07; 2.77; 3.12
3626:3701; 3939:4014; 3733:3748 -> 3.0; 3.13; 2.52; 3.2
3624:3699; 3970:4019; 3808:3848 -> 5.1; 3.14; 2.9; 3.52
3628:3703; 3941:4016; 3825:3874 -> 1.6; 3.12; 3.09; 3.23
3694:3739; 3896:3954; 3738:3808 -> -5.0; 2.83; 3.03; 2.83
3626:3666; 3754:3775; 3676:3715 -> 2.9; 3.23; 2.93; 3.06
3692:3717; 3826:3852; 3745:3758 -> 0.8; 2.98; 2.74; 2.81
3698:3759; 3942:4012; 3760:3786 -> -3.4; 2.79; 3.24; 3.2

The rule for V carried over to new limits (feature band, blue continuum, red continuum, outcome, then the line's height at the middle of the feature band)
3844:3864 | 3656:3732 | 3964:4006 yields -2.5 Angstrom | 3.06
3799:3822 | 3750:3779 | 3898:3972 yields -1.7 Angstrom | 2.99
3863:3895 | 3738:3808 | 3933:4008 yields -2.8 Angstrom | 3.01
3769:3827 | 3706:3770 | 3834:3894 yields -3.2 Angstrom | 2.99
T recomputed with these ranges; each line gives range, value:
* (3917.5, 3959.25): 2.65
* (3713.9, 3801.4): 2.93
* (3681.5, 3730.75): 2.94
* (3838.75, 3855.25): 3.37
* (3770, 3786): 3.37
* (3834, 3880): 3.22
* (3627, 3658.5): 3.18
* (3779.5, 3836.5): 3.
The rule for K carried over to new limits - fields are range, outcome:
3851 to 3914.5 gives 3.3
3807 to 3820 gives 3.28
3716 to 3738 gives 2.73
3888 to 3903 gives 3.11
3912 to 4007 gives 2.92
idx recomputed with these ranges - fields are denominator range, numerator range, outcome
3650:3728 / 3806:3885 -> 1.06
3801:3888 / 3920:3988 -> 0.84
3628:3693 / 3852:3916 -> 1.06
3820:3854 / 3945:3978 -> 0.95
